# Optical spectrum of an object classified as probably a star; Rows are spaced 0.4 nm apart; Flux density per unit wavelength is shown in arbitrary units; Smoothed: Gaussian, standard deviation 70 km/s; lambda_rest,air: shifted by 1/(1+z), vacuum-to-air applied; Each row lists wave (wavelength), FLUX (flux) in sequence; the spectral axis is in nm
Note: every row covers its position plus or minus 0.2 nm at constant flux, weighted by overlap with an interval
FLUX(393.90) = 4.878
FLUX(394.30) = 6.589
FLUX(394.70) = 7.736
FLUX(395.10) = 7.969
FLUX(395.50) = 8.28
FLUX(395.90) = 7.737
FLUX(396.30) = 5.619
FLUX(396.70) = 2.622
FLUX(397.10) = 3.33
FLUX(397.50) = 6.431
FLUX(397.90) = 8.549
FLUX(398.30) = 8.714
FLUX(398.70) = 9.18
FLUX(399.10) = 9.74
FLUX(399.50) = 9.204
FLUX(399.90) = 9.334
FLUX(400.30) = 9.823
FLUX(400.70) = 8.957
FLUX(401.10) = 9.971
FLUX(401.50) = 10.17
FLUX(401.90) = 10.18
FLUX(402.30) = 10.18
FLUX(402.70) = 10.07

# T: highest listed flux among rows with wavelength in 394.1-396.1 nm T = 8.28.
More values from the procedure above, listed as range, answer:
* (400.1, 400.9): 9.823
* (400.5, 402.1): 10.18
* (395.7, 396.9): 7.737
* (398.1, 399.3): 9.74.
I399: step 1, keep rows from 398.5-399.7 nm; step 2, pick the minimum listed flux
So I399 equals 9.18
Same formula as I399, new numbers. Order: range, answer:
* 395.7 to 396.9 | 2.622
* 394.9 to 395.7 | 7.969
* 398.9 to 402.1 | 8.957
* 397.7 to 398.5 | 8.549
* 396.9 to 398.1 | 3.33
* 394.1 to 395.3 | 6.589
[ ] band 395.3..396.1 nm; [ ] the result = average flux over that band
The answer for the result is 8.01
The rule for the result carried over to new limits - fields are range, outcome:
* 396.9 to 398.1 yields 6.1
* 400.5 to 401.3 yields 9.46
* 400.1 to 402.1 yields 9.82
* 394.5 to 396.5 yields 7.47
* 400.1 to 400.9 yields 9.39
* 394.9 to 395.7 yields 8.12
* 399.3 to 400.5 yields 9.45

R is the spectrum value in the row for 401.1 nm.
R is 9.971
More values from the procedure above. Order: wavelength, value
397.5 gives 6.431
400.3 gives 9.823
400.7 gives 8.957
